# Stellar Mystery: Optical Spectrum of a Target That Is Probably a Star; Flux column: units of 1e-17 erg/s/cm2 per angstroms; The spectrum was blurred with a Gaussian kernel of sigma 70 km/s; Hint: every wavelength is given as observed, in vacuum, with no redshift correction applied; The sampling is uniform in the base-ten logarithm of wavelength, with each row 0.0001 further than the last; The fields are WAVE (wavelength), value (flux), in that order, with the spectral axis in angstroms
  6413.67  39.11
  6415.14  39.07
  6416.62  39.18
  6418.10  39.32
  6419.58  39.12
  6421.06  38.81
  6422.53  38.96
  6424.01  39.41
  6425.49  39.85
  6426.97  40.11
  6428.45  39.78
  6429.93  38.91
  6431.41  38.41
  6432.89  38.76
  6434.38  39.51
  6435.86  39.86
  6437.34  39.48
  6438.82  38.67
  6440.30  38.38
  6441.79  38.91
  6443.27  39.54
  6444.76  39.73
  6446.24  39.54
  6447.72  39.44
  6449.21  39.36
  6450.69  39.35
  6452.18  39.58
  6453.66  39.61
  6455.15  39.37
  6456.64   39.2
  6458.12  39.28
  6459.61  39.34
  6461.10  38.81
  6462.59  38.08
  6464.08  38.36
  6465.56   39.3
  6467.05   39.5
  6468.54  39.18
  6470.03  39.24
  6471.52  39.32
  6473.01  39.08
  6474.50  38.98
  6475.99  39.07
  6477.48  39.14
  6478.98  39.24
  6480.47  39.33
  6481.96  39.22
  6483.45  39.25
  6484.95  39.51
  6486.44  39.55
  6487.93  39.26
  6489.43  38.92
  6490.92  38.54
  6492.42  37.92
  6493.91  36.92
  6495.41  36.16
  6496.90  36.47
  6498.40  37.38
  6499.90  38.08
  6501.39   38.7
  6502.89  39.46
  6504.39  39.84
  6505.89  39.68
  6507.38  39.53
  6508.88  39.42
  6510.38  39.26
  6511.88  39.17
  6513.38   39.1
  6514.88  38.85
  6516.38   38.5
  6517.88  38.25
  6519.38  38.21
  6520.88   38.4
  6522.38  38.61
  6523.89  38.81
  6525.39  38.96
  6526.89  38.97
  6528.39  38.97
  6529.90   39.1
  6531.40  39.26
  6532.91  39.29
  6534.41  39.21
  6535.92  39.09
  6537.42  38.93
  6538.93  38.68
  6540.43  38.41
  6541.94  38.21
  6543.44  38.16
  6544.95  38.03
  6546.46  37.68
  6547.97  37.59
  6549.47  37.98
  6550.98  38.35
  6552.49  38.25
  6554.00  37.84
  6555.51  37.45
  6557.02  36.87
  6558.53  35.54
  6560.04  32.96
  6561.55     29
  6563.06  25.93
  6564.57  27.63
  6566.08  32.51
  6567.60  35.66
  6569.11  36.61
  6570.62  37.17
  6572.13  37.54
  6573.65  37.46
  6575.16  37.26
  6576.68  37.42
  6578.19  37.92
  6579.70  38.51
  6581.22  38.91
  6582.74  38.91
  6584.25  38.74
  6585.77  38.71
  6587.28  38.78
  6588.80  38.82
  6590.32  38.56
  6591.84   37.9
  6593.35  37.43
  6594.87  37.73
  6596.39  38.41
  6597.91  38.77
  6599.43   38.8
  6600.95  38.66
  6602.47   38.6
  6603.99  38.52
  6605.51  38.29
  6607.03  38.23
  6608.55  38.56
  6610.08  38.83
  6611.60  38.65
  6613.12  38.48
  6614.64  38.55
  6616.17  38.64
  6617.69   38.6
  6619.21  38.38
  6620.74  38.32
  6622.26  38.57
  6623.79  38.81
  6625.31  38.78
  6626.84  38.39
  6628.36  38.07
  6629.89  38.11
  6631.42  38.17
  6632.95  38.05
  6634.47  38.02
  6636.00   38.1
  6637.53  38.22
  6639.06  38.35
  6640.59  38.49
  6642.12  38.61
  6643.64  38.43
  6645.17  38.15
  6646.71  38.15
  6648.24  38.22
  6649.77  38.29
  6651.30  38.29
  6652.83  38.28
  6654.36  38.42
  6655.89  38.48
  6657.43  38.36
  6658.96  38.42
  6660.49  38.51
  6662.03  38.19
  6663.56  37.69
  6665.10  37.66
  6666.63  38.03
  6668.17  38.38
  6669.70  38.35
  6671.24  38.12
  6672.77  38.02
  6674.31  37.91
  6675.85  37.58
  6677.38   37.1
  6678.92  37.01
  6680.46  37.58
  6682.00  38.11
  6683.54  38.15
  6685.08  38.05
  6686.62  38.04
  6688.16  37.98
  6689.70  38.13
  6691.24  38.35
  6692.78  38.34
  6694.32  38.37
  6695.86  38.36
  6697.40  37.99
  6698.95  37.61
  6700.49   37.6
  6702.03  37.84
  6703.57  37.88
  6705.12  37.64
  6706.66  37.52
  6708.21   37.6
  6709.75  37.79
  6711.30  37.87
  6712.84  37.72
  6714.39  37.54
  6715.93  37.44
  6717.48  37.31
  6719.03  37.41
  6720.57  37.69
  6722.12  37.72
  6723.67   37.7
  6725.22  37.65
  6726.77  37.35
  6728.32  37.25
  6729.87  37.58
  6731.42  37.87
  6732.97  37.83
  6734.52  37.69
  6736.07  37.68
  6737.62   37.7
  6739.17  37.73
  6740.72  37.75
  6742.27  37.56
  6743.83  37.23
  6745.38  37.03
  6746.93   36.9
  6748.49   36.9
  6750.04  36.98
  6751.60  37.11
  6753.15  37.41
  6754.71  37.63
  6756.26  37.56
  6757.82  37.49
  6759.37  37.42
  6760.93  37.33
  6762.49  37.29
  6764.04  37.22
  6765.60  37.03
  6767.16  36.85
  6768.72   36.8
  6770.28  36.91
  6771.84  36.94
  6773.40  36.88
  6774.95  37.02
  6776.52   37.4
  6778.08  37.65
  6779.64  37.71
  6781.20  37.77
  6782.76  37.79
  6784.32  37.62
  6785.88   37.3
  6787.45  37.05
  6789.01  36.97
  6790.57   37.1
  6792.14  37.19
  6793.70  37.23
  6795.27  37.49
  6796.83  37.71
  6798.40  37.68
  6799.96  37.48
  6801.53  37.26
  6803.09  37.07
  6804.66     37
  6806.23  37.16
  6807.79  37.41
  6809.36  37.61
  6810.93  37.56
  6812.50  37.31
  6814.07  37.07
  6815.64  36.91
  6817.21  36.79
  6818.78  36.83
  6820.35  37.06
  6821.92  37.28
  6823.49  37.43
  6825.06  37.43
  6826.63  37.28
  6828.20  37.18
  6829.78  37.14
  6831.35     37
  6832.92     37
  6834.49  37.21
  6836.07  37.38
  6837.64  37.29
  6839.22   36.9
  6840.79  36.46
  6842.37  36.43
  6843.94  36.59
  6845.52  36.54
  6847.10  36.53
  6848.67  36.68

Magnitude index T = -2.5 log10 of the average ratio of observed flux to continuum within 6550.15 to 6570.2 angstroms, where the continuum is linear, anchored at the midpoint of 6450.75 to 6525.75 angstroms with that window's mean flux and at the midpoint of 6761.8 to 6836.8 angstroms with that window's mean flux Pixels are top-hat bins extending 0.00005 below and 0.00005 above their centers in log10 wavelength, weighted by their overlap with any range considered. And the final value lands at 0.13 mag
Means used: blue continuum 38.9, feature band 34.3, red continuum 37.2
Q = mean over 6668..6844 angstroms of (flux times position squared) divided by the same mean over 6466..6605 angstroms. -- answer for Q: 1.05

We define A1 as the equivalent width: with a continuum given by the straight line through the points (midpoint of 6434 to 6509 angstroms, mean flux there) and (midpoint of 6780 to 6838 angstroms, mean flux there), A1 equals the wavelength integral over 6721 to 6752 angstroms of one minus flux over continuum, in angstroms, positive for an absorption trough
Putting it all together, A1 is 0.1 angstroms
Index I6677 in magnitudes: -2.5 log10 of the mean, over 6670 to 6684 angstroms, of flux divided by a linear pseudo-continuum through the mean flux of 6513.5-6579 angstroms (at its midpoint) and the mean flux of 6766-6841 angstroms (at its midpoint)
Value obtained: -0.02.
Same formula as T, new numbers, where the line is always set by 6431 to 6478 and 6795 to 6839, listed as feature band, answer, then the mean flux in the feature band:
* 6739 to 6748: 0.01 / 37.3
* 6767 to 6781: 0.01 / 37.2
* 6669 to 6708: 0.00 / 37.9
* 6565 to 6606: 0.02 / 37.8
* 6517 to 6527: 0.01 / 38.6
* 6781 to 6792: 0.00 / 37.3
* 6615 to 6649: 0.00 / 38.3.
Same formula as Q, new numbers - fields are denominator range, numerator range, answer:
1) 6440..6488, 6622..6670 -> 1.03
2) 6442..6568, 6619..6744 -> 1.05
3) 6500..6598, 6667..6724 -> 1.05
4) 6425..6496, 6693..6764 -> 1.04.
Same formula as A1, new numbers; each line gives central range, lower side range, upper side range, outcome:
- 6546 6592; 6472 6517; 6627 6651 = 2.5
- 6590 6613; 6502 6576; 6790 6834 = -0.6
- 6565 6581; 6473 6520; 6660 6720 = 0.7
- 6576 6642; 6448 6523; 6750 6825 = -0.3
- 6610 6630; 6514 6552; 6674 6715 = -0.2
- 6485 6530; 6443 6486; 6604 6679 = 0.4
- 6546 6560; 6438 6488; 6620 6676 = 0.5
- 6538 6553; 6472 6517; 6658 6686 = 0.2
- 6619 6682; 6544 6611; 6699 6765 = -1.5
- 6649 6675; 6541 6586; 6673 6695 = -0.4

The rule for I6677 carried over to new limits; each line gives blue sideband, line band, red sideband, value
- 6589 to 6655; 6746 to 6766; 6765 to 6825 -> 0.007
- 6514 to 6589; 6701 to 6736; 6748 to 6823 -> -0.010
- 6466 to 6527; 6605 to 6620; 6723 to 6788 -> -0.010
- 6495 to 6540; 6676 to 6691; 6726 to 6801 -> 0.000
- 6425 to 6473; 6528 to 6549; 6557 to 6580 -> -0.082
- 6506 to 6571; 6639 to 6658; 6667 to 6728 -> -0.020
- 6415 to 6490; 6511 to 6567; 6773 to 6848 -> 0.044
